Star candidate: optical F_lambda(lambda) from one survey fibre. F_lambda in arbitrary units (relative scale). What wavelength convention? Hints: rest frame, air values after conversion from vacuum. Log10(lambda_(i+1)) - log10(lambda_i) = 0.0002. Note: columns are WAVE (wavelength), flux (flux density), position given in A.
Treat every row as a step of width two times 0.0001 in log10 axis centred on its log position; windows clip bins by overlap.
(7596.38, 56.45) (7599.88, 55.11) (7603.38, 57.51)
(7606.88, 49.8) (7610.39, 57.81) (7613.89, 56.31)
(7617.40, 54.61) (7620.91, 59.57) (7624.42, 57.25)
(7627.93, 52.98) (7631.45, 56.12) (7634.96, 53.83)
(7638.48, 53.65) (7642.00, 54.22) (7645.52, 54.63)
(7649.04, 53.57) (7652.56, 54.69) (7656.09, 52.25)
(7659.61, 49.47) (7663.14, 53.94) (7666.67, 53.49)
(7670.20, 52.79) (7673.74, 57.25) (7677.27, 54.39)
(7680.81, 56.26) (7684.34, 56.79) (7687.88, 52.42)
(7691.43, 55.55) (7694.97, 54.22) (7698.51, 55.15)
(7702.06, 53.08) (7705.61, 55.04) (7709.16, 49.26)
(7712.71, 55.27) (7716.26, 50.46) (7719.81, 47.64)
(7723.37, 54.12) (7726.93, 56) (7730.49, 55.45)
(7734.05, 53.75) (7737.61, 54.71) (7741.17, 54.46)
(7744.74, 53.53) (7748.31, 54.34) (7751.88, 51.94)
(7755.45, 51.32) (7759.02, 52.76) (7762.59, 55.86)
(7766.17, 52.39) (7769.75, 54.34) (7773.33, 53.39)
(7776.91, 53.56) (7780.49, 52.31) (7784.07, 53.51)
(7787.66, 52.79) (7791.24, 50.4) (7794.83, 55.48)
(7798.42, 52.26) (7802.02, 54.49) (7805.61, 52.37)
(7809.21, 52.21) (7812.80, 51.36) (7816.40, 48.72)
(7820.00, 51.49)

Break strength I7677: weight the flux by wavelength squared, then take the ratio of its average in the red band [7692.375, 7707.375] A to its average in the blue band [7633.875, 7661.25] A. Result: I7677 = 1.04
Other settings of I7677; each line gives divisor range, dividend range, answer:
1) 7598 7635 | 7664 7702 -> 1.00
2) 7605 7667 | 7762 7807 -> 1.02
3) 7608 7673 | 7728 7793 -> 1.01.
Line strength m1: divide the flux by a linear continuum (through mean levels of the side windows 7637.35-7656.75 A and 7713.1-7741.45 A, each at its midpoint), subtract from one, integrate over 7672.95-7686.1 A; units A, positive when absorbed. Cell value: -0.6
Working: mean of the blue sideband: 53.9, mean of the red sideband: 53.4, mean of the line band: 56.1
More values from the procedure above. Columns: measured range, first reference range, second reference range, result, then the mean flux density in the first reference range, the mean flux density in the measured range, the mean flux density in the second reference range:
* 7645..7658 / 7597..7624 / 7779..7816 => 0.4 A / 55.9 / 53.7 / 52.6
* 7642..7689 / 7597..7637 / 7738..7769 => 0.6 A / 55.5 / 54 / 53.4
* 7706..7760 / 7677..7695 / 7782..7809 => 1.1 A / 55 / 53.1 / 53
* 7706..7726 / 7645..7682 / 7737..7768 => 0.7 A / 53.8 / 51.8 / 53.4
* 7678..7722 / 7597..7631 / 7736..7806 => 0.8 A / 55.7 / 53.5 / 53.3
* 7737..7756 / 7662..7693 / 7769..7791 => 0.1 A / 54.8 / 53.4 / 53.1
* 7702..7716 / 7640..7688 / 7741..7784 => 0.2 A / 54.1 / 52.9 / 53.3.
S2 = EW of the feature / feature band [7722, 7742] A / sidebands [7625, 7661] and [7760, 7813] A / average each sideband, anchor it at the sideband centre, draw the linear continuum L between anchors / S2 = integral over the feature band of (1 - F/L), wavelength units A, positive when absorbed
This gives -0.5 A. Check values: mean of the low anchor 53.7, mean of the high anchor 53.2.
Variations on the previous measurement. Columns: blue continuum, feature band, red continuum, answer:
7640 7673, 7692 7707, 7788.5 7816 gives -0.4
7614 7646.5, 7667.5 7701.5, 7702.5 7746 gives -0.5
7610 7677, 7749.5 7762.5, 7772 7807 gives 0.2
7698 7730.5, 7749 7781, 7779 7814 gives -0.2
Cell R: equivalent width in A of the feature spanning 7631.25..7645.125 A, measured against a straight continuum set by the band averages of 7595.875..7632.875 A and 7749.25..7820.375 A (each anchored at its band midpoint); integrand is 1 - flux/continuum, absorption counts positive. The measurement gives 0.26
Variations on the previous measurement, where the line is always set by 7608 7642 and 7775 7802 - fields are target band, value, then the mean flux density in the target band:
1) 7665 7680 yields 0.06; 54.6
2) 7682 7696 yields -0.07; 54.8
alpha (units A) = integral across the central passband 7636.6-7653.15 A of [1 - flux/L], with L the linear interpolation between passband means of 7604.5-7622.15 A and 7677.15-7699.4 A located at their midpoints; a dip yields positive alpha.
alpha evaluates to 0.4 A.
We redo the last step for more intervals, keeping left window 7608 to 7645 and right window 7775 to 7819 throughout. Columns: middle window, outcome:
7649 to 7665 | 0.65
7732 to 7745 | -0.18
